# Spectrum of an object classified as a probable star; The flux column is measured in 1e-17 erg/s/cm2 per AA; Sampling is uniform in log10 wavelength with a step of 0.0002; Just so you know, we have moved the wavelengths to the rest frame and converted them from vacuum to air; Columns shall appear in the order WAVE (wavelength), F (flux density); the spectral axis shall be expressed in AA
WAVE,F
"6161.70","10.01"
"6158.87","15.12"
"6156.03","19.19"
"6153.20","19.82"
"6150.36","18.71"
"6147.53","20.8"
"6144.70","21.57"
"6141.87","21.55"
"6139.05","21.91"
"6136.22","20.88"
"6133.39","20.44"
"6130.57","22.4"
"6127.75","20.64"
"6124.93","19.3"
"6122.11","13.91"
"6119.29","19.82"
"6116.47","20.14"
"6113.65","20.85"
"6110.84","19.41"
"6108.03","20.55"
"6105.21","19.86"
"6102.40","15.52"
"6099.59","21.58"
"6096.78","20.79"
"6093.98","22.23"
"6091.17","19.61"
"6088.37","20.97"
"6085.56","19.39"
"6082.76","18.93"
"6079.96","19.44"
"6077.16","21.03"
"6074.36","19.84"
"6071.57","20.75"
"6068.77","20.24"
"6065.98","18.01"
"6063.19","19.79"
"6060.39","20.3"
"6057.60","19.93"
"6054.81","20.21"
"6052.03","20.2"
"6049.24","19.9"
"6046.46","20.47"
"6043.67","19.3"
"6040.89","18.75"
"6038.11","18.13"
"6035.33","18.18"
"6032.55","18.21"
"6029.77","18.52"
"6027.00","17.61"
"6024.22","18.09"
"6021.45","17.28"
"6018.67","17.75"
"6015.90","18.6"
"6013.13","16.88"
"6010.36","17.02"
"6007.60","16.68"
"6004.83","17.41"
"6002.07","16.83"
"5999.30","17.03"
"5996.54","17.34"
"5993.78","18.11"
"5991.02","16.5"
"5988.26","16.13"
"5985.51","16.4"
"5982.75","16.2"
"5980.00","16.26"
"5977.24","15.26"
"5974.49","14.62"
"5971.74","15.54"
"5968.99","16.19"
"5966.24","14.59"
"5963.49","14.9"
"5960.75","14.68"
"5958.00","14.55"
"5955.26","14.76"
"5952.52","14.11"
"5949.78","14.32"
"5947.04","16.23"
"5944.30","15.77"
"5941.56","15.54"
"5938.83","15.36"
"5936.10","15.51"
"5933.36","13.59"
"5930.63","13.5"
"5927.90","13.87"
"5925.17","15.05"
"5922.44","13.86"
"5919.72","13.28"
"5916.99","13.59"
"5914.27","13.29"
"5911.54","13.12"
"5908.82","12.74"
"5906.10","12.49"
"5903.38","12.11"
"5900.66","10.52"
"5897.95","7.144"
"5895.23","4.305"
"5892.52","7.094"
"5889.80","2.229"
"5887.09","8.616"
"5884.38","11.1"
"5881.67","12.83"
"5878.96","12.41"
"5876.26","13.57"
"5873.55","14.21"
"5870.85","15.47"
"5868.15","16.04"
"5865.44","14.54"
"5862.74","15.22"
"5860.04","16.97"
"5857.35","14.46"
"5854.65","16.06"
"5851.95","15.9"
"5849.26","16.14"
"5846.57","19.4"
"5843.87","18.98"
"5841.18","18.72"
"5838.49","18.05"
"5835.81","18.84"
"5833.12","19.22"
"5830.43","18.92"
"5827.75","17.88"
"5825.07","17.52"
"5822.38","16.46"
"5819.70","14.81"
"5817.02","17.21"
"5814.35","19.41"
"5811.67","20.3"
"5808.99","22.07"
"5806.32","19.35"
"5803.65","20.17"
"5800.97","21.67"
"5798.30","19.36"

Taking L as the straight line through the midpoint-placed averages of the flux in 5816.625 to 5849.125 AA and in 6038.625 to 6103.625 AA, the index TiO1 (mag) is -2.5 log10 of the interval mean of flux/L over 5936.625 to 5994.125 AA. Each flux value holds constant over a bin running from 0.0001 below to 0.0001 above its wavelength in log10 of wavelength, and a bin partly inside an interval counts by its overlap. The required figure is 0.224 mag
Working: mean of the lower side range 18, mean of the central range 15.5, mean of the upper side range 19.9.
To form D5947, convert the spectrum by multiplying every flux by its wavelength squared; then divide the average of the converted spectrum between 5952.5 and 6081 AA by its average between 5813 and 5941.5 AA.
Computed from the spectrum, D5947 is 1.3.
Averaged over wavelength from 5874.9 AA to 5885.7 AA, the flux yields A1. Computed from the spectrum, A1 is 12.5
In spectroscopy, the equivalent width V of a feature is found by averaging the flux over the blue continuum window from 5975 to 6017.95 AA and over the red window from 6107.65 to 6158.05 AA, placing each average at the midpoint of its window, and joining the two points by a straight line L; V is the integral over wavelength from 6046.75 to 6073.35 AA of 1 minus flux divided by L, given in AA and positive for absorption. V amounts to -2.4 AA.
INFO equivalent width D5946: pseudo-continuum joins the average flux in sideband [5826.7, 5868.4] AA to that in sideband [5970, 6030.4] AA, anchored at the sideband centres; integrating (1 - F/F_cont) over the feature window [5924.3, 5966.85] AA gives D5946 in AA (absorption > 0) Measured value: 5.6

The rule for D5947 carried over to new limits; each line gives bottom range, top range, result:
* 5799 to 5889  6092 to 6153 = 1.33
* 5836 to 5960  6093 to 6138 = 1.56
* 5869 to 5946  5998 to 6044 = 1.50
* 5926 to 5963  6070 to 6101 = 1.45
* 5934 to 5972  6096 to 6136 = 1.37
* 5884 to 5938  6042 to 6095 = 1.85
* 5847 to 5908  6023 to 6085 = 1.67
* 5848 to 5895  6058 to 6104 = 1.66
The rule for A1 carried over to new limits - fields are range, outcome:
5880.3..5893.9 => 8.37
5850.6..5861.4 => 15.9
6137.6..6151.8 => 20.9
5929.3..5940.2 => 14.5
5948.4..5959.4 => 14.4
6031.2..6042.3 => 18.3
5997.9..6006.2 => 17.1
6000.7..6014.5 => 17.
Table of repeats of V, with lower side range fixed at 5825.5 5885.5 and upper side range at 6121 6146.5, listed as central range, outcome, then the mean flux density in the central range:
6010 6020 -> 0.5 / 17.6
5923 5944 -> 3.3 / 14.7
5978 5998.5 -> 1.7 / 16.7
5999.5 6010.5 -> 0.9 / 17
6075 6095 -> -0.5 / 20.2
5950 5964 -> 2.5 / 14.6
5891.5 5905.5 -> 6.9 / 8.5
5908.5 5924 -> 3.4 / 13.4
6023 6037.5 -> 0.5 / 18.1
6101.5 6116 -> 0.4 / 19.4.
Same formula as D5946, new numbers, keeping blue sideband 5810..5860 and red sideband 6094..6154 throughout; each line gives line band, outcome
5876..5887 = 3.74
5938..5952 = 2.43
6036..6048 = 0.18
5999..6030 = 2.78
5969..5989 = 3.27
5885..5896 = 7.36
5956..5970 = 2.84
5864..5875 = 1.79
